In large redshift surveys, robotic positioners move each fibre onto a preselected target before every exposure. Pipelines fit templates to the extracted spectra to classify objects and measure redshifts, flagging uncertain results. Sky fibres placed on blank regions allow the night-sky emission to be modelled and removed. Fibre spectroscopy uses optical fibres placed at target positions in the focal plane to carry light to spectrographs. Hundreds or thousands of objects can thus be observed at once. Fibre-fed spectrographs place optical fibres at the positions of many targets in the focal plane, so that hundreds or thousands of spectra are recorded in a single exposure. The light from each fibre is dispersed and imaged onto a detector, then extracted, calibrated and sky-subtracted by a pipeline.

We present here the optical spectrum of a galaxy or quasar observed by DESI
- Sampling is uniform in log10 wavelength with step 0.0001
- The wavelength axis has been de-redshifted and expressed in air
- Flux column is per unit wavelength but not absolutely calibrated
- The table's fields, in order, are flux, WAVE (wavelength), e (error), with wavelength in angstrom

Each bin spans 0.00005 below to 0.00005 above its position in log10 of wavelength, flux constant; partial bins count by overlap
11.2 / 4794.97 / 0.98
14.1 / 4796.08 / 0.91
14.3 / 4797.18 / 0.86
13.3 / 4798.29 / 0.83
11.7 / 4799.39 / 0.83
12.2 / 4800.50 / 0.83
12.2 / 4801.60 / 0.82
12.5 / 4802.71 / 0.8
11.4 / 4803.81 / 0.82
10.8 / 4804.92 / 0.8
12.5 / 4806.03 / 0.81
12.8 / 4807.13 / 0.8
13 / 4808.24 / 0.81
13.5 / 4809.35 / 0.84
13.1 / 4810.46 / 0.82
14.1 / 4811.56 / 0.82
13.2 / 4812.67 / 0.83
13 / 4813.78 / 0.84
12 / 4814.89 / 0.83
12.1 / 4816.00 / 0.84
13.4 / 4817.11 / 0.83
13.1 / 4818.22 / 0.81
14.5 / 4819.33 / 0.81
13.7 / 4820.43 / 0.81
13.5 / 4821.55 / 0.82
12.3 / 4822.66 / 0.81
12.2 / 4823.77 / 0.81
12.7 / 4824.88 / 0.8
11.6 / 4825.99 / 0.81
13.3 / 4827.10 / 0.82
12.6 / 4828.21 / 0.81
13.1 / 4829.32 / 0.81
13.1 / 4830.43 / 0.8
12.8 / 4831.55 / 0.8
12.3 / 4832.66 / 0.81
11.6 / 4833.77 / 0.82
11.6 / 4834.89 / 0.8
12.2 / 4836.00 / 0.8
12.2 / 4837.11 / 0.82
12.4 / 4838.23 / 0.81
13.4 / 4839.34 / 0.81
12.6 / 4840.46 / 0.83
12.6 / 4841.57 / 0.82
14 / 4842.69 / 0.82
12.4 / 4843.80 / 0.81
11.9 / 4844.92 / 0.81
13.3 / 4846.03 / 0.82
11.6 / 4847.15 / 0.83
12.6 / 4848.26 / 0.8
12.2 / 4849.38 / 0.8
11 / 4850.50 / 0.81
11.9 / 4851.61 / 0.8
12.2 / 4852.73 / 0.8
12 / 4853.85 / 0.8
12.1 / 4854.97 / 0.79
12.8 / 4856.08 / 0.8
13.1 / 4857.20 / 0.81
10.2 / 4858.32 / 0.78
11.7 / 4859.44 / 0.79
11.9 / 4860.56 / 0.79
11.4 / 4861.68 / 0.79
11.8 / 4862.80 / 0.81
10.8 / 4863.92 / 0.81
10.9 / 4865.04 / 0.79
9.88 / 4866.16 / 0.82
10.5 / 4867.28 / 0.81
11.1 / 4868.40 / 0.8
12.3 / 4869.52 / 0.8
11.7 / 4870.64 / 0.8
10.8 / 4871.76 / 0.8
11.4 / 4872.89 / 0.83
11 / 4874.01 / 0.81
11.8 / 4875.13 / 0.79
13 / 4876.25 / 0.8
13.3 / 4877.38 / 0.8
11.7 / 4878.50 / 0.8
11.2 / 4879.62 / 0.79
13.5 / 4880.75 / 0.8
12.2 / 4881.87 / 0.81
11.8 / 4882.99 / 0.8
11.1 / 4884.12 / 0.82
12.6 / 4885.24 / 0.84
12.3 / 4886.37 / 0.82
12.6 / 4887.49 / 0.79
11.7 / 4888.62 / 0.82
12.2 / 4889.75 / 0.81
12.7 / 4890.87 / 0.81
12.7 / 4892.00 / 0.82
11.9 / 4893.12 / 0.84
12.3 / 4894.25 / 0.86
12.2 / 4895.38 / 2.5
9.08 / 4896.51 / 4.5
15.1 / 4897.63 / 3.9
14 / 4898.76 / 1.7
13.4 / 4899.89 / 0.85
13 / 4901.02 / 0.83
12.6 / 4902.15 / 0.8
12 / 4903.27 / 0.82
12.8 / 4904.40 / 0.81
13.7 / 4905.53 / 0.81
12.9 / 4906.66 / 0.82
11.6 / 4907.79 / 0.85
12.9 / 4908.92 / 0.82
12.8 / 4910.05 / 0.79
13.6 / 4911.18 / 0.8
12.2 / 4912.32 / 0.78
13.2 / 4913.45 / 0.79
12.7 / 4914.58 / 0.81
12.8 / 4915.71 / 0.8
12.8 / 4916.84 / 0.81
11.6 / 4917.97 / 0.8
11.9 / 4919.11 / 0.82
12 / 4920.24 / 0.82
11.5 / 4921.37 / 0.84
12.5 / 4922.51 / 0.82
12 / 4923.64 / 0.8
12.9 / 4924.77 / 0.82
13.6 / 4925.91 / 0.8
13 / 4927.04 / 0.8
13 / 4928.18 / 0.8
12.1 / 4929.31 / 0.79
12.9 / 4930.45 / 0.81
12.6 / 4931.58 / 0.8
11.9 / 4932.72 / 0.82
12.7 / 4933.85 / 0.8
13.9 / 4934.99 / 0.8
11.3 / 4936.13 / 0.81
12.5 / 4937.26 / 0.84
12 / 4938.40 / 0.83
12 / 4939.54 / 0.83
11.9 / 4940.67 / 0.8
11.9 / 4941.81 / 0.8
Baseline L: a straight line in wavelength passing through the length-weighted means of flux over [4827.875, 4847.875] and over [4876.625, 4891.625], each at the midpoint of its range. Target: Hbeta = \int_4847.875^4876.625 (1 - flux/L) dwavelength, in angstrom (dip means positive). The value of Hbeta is 1.8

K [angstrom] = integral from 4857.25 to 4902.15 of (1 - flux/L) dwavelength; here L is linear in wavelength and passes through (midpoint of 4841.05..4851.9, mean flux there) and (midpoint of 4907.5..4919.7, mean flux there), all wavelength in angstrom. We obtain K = 1.9 angstrom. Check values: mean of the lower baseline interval 12.4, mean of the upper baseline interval 12.6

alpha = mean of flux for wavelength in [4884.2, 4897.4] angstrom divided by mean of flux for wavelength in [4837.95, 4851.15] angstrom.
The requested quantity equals 0.97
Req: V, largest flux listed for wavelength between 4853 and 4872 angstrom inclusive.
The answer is 13.1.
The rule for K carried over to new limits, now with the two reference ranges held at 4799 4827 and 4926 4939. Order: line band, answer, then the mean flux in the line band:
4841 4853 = 0.3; 12.3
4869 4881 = 0.7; 11.9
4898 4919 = -0.4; 12.8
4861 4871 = 1.2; 11.2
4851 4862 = 0.6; 11.9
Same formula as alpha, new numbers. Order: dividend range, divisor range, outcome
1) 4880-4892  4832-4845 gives 0.99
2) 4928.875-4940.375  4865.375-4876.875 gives 1.09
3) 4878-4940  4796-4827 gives 0.97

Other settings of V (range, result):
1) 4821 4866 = 14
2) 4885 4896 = 12.7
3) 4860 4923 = 15.1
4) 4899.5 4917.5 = 13.7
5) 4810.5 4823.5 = 14.5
